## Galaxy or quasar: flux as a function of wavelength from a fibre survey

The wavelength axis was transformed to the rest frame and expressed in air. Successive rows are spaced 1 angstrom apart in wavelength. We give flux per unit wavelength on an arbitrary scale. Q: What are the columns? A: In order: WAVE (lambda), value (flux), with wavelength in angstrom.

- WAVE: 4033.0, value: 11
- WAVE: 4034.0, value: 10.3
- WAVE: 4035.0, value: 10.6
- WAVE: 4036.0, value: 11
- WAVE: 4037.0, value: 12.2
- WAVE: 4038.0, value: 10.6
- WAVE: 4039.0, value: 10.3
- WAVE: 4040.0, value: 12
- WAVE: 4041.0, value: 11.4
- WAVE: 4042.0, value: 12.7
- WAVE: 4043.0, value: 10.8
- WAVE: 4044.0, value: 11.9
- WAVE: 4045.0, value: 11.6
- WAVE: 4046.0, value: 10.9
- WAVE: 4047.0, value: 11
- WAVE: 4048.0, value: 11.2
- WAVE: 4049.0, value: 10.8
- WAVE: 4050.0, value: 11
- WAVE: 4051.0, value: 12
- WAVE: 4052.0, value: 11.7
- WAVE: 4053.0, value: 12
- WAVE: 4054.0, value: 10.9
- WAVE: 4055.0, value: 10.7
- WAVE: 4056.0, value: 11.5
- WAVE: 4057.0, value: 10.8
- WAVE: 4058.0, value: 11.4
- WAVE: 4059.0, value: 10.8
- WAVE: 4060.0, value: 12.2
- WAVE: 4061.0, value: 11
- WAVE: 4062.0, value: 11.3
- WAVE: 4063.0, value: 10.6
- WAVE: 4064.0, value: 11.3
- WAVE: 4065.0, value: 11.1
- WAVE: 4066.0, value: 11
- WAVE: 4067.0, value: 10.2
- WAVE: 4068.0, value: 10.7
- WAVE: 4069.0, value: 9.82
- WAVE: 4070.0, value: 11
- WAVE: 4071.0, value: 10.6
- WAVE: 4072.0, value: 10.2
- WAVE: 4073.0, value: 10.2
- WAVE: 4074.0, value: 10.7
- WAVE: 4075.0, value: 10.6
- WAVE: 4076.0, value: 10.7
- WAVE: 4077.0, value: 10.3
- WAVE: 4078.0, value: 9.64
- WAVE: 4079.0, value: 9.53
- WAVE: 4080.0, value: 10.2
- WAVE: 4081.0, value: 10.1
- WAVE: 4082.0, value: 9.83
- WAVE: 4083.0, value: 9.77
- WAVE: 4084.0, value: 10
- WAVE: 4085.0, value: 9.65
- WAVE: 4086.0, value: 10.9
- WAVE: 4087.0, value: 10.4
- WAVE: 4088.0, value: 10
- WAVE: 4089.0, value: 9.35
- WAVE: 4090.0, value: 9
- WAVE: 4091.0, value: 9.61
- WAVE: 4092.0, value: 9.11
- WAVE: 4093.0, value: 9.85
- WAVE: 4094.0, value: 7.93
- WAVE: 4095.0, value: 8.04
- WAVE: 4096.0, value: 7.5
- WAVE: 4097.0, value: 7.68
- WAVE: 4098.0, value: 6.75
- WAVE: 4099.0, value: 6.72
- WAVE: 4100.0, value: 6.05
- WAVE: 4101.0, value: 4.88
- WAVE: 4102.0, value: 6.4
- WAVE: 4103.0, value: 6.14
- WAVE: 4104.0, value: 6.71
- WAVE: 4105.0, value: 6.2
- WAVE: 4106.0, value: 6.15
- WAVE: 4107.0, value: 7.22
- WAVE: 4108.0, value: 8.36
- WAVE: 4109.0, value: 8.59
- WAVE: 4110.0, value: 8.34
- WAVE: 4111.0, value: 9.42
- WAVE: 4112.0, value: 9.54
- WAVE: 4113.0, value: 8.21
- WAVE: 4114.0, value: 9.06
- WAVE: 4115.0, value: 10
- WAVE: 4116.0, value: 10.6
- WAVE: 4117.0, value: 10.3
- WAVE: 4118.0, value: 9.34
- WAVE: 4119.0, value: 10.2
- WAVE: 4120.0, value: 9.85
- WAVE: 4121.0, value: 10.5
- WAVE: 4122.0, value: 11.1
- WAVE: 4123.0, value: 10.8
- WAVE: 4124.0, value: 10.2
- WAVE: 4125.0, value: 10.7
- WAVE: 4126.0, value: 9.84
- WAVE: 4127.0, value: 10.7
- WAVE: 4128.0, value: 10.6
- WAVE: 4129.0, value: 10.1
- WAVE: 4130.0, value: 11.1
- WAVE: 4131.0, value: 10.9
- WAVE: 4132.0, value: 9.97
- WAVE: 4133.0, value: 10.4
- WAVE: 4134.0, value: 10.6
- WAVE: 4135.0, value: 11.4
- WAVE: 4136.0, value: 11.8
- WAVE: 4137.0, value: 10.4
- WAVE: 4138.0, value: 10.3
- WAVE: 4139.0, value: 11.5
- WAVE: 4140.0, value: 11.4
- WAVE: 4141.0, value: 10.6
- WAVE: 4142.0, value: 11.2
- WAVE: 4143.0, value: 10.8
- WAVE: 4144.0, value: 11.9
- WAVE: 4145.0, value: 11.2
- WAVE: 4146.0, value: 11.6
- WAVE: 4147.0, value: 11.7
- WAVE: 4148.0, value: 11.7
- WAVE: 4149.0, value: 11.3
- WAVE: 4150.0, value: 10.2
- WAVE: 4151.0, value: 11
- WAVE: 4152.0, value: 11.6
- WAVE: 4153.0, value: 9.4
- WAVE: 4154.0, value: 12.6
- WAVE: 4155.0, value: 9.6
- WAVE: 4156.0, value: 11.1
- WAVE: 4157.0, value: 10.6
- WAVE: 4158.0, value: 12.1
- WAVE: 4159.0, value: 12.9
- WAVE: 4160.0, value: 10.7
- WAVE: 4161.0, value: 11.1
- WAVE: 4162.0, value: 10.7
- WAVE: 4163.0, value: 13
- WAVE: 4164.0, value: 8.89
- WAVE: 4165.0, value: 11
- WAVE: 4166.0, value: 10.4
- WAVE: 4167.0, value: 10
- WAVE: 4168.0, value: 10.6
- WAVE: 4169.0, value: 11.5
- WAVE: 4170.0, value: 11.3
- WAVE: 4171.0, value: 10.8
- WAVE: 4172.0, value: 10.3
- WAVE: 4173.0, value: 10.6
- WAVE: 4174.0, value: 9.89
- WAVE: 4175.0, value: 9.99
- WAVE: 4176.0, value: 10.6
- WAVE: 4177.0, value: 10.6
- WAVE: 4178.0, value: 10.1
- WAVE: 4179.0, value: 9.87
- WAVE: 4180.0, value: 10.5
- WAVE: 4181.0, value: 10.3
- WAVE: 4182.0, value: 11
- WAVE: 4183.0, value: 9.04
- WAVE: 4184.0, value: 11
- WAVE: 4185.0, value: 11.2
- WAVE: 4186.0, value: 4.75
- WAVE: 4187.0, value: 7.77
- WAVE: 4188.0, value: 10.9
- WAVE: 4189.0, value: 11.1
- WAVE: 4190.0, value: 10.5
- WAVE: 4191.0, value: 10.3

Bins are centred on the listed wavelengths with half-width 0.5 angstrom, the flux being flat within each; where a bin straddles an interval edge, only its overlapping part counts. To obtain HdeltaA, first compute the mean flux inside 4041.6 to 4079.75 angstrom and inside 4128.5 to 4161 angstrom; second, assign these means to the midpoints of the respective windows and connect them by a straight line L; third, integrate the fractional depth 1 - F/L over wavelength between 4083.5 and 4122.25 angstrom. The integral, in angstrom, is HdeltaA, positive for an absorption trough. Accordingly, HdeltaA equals 8.5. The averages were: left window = 10.9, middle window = 8.59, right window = 11.1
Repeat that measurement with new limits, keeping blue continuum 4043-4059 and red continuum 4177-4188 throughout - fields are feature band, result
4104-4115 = 2.5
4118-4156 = -2.3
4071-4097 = 2.8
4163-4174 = -0.9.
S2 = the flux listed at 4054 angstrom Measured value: 10.9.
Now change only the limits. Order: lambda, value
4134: 10.6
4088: 10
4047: 11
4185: 11.2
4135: 11.4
